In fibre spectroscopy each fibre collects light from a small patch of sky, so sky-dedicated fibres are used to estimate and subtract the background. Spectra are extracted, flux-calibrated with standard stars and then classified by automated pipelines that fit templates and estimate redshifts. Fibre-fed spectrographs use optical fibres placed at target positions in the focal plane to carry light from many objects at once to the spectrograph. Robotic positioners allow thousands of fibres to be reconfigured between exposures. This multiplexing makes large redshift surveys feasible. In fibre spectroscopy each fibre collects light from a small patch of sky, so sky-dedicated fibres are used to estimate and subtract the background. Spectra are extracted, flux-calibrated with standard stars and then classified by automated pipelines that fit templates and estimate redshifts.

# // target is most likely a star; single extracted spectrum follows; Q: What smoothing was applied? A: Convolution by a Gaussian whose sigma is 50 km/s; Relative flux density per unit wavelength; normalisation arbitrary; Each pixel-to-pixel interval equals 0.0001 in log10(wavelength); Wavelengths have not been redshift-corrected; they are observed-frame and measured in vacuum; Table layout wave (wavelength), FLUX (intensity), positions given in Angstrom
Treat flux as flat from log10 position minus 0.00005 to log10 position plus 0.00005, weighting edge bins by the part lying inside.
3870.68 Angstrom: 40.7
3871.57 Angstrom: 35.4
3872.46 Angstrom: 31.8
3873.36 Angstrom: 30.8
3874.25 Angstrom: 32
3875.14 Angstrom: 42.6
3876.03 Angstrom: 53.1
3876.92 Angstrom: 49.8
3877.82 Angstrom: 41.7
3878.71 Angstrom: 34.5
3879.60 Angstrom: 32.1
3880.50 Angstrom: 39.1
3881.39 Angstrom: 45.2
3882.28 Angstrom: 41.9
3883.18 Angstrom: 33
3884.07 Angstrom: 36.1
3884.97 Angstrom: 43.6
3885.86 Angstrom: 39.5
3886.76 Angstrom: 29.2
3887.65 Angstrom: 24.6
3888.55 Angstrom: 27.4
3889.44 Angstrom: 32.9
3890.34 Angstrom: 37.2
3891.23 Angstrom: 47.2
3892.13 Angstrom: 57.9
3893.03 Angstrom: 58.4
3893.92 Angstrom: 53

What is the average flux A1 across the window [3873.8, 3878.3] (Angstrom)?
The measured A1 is 43.8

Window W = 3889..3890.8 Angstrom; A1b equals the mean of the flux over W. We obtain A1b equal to 35.2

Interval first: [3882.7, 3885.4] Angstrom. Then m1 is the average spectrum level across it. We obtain 37.5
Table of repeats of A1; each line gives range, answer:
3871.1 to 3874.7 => 32.6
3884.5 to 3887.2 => 37.4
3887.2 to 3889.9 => 28.3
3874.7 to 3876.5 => 48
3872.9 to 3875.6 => 35.2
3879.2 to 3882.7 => 39.7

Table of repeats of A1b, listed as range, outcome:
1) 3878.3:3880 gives 33.4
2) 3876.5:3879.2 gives 41.7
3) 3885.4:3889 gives 30.3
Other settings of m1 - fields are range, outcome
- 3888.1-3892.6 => 40.6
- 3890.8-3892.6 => 52.4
